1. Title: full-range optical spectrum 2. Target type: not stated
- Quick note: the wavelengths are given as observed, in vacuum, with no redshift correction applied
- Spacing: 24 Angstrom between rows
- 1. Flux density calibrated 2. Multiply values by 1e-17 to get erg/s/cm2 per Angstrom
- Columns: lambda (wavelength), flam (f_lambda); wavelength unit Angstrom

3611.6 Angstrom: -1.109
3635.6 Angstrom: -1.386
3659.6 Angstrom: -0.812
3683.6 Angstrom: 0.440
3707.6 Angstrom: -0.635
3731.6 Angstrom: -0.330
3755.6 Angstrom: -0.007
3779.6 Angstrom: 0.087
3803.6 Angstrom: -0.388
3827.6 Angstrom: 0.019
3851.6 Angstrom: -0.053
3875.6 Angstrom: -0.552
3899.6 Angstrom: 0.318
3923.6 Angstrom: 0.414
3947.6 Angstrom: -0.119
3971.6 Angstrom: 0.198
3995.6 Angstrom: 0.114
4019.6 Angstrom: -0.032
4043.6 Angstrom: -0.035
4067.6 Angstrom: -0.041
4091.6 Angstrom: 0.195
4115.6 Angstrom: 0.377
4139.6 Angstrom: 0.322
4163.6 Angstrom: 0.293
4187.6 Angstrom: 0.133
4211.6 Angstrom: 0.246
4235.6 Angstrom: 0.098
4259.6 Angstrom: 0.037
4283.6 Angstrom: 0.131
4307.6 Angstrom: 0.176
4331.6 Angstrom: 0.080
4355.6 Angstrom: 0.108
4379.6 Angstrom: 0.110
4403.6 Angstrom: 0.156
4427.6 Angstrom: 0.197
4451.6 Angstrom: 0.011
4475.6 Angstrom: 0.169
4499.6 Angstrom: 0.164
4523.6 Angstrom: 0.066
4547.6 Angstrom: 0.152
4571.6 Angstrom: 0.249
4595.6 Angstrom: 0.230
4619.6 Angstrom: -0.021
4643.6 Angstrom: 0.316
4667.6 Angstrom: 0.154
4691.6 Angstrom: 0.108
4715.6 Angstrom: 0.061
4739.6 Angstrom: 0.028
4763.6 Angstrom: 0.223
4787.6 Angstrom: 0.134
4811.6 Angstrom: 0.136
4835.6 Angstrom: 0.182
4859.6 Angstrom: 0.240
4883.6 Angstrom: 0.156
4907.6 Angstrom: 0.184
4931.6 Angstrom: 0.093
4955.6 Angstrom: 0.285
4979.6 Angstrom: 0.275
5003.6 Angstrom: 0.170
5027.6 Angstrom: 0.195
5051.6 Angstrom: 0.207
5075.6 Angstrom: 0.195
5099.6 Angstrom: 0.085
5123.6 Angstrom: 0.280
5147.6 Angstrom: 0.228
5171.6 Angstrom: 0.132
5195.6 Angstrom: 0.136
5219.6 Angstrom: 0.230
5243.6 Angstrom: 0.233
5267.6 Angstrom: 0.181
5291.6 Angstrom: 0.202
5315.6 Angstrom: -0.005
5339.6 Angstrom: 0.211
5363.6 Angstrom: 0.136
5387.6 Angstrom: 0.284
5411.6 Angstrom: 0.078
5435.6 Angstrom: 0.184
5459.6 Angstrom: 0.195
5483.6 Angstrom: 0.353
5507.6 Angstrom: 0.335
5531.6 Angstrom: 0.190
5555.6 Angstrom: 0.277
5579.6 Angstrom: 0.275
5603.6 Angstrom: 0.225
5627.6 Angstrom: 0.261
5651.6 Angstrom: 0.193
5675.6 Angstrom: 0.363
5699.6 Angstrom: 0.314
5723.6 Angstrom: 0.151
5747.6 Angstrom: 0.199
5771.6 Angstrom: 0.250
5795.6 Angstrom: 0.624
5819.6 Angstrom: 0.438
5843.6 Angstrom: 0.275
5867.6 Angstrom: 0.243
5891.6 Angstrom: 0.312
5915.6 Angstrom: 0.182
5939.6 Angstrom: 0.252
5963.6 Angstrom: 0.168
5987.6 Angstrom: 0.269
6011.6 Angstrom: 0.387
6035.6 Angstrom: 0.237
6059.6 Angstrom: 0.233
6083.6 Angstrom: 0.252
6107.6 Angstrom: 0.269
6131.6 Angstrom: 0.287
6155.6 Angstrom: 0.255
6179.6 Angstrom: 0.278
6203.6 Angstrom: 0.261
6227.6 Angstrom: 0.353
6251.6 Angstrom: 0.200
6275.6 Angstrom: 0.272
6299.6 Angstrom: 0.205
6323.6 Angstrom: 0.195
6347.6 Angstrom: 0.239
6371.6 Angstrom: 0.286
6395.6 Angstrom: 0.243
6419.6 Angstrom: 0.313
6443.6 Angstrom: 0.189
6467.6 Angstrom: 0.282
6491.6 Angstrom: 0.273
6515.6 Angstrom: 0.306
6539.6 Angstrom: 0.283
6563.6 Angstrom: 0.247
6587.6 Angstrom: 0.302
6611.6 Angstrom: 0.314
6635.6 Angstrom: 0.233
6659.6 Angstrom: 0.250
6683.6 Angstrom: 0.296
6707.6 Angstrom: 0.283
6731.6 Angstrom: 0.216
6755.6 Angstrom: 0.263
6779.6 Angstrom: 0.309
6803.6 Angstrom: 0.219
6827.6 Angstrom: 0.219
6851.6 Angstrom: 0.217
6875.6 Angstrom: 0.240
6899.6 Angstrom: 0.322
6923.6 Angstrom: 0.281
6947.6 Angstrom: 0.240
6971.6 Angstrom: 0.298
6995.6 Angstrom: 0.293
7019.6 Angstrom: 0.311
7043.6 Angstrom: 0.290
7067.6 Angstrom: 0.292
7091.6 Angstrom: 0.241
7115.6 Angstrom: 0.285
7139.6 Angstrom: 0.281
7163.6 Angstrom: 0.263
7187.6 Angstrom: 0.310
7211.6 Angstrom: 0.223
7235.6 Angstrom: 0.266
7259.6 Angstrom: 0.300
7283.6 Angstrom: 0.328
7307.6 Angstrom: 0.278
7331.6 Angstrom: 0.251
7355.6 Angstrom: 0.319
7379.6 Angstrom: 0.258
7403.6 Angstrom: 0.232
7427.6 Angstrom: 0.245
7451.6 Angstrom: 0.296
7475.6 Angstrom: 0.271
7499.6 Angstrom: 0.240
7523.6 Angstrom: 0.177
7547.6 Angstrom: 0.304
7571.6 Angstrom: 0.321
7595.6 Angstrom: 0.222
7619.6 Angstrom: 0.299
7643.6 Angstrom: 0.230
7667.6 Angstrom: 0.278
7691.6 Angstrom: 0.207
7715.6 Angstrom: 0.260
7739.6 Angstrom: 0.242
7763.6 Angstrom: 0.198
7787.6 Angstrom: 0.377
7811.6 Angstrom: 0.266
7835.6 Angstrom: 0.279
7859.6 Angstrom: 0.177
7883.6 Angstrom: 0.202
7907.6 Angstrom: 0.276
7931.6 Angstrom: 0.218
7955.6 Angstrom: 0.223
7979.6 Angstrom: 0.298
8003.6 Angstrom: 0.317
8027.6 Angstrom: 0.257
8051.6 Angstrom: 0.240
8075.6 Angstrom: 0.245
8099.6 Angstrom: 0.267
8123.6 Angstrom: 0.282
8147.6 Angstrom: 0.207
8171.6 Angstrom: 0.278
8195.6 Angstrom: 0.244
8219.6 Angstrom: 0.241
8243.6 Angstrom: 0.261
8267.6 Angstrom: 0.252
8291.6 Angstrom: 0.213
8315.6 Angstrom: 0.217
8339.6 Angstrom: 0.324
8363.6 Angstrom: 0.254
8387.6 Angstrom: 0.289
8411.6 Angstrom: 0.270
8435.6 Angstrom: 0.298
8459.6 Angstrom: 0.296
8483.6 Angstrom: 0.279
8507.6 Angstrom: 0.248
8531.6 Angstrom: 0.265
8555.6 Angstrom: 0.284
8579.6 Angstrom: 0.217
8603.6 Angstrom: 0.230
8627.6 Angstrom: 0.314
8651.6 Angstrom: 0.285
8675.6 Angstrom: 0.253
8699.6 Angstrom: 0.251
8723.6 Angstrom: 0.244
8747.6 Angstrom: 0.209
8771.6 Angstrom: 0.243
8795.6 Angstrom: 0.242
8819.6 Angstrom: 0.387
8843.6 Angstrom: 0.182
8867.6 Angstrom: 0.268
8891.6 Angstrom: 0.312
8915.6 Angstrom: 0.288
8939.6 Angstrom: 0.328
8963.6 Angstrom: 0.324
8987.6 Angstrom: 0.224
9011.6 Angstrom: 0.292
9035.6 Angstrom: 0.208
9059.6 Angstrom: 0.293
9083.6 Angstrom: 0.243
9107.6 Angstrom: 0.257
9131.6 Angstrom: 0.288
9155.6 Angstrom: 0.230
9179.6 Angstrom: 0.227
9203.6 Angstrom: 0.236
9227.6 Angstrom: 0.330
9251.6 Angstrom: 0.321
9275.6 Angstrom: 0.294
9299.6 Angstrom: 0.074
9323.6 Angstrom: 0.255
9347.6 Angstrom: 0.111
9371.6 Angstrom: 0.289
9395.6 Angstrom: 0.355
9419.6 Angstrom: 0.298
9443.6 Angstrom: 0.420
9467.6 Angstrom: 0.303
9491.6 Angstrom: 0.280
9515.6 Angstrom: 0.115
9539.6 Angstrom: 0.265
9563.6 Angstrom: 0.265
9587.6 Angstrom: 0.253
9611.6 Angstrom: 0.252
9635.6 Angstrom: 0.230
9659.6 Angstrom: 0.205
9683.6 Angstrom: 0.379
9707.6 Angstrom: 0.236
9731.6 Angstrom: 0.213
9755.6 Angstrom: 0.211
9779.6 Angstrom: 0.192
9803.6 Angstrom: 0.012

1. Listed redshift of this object 0.55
